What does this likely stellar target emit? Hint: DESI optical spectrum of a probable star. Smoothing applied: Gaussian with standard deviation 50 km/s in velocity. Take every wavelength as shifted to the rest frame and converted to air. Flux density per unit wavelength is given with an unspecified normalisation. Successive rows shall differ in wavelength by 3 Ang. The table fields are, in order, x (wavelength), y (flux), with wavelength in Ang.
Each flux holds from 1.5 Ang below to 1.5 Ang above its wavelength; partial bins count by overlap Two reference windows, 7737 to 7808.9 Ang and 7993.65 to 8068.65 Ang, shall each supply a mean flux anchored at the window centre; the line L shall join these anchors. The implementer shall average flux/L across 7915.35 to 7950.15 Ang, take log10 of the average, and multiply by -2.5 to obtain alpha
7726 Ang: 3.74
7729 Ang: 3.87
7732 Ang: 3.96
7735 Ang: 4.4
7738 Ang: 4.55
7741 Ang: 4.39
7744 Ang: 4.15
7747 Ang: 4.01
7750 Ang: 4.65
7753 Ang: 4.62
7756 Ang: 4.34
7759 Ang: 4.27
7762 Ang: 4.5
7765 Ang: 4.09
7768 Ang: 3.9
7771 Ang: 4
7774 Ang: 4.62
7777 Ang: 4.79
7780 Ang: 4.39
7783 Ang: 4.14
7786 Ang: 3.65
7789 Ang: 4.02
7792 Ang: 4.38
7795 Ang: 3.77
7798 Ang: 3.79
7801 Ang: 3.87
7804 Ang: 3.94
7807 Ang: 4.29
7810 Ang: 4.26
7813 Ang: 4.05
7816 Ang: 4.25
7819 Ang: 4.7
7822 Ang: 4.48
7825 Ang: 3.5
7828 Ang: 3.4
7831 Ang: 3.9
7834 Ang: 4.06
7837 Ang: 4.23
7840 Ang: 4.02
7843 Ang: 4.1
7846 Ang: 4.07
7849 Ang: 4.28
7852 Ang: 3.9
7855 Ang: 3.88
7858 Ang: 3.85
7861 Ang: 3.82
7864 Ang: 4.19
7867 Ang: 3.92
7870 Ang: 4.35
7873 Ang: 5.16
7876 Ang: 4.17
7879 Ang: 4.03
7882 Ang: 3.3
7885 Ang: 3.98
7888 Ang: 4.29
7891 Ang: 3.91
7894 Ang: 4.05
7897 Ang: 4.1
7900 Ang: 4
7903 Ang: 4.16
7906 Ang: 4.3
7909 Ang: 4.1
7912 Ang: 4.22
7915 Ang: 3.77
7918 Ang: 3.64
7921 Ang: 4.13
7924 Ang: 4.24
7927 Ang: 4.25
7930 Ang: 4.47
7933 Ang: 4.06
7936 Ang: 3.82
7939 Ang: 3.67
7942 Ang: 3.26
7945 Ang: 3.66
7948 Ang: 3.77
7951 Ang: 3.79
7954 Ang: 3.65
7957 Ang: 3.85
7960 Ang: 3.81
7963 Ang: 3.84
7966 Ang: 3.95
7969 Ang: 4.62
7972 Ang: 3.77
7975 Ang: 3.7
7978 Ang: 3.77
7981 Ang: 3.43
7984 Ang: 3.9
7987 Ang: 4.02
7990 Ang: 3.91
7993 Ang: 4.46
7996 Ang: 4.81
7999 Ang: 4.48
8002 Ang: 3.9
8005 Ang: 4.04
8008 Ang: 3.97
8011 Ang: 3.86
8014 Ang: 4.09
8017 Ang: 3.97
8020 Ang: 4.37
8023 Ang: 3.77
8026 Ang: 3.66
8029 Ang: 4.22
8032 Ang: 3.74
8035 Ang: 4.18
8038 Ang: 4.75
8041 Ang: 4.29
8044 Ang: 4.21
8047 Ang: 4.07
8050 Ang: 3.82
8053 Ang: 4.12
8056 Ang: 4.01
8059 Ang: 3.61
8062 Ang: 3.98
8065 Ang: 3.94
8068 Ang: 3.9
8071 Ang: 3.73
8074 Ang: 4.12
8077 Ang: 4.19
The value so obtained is 0.062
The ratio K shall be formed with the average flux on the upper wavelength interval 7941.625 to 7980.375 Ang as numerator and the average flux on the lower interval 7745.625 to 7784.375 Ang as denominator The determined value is 0.88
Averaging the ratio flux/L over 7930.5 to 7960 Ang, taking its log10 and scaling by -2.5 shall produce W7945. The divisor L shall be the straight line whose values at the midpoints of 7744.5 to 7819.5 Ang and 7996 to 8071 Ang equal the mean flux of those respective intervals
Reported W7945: 0.10 mag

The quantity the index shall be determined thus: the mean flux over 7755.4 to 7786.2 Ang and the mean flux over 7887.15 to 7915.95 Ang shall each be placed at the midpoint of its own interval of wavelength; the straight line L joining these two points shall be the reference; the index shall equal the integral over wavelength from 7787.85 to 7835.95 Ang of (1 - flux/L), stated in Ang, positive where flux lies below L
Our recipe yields 1.9 Ang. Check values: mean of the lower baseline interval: 4.27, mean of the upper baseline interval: 4.09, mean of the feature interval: 4.04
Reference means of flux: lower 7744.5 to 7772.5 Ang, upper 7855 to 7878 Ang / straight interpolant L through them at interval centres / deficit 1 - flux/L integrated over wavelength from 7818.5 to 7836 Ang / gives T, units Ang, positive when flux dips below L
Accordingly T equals 1.0 Ang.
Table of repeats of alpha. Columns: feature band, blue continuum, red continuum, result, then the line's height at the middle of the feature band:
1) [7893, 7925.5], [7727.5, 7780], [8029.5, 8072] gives 0.026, 4.16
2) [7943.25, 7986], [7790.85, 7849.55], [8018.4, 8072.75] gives 0.059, 4.04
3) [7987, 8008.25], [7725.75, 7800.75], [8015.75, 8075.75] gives -0.045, 4.05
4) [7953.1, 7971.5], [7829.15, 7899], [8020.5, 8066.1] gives 0.025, 4.05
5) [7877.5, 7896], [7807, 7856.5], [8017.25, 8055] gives 0.040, 4.08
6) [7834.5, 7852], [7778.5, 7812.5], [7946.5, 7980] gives -0.033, 3.99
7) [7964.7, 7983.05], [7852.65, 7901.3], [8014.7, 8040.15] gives 0.056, 4.08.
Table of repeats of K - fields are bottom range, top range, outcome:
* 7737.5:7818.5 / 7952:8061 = 0.95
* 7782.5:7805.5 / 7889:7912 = 1.04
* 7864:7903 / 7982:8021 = 1.00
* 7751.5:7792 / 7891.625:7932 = 0.96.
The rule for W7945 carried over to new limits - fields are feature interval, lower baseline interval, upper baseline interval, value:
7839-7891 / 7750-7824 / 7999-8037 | 0.020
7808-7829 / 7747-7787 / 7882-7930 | 0.027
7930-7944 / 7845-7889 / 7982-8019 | 0.086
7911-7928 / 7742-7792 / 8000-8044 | 0.031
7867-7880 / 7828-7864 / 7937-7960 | -0.125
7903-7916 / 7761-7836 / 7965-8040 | -0.010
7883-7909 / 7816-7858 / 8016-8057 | -0.008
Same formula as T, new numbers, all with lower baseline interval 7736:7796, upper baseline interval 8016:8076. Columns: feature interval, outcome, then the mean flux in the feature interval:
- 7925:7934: -0.3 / 4.27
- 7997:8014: -0.1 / 4.08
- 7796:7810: 0.8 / 4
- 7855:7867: 0.7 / 3.94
